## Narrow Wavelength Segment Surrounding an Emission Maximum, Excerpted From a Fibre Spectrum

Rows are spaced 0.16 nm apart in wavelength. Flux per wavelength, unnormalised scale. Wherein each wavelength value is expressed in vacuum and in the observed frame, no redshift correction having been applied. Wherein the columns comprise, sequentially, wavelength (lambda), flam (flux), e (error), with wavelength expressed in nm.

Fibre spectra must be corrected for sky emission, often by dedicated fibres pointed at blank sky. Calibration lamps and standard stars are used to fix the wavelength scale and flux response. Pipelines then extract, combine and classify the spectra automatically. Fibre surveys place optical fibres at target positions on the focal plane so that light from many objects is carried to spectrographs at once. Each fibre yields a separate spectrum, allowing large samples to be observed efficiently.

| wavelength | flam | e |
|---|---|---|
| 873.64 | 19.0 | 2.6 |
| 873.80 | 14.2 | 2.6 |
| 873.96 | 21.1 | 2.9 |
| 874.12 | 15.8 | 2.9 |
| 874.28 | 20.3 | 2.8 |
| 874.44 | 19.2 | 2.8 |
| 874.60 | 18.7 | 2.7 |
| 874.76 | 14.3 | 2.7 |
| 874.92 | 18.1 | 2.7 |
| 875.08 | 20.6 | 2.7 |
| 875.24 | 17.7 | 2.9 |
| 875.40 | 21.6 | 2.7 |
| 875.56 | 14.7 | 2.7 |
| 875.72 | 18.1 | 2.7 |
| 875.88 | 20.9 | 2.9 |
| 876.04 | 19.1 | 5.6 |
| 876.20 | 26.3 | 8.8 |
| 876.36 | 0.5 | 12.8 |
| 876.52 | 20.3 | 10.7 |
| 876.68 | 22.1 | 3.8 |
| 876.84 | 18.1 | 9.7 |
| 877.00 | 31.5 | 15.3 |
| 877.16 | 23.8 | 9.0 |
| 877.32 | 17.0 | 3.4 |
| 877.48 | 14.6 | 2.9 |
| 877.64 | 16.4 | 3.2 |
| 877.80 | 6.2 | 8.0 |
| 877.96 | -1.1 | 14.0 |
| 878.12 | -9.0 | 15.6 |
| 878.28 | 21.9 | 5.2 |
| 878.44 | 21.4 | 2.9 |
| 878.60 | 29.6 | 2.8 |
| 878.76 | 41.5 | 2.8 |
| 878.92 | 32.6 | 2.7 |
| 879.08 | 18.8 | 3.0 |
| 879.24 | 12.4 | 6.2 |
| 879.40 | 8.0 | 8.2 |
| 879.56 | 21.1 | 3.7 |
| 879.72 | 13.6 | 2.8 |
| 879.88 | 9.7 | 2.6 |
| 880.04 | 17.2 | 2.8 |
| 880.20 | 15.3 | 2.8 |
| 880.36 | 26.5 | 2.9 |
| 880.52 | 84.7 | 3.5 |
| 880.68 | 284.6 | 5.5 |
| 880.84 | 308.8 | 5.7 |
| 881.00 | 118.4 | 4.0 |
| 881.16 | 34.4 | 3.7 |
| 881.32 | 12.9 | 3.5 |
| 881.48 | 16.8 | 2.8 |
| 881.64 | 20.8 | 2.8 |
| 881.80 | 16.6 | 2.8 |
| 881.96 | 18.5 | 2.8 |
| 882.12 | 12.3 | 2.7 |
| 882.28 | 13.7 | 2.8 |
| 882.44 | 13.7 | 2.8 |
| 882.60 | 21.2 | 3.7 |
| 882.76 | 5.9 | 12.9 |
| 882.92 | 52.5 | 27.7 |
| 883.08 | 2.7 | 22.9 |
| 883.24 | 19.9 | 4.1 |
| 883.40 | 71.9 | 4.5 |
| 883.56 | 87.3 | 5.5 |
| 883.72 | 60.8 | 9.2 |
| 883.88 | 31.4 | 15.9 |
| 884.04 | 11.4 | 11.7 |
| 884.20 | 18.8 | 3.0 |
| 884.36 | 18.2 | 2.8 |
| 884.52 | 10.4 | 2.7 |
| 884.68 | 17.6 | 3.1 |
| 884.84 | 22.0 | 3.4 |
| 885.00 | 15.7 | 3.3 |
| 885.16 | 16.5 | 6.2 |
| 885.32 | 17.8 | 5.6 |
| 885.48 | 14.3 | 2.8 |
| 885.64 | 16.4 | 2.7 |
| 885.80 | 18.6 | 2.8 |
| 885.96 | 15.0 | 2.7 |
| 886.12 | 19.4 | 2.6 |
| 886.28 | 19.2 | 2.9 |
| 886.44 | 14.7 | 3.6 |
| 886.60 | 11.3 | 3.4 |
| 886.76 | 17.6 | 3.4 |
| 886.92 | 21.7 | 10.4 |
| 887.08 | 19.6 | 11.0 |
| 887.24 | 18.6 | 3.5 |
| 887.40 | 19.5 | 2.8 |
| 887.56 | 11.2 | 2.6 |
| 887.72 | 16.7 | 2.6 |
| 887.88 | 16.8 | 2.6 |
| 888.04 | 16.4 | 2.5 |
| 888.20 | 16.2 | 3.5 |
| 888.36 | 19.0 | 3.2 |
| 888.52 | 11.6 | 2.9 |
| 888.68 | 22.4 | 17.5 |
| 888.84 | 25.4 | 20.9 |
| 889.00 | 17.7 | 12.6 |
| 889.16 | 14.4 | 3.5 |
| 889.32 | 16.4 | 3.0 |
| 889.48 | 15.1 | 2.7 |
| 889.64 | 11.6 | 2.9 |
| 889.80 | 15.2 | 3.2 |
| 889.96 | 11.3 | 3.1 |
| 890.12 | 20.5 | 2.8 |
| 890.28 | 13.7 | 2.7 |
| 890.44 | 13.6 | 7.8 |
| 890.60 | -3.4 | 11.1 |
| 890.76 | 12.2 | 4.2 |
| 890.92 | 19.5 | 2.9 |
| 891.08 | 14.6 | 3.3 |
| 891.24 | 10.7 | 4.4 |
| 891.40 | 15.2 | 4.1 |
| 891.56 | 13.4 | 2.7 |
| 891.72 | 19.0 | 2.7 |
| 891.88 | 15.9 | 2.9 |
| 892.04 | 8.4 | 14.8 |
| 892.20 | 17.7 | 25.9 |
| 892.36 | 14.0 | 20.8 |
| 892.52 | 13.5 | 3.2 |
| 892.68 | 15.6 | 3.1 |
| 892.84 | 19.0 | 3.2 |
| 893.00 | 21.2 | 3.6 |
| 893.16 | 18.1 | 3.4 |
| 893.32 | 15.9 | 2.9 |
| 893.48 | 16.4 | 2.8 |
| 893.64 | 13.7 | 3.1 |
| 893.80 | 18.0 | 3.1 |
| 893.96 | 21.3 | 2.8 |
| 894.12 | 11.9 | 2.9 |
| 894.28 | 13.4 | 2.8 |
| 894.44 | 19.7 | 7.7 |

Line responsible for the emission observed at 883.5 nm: [N II]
